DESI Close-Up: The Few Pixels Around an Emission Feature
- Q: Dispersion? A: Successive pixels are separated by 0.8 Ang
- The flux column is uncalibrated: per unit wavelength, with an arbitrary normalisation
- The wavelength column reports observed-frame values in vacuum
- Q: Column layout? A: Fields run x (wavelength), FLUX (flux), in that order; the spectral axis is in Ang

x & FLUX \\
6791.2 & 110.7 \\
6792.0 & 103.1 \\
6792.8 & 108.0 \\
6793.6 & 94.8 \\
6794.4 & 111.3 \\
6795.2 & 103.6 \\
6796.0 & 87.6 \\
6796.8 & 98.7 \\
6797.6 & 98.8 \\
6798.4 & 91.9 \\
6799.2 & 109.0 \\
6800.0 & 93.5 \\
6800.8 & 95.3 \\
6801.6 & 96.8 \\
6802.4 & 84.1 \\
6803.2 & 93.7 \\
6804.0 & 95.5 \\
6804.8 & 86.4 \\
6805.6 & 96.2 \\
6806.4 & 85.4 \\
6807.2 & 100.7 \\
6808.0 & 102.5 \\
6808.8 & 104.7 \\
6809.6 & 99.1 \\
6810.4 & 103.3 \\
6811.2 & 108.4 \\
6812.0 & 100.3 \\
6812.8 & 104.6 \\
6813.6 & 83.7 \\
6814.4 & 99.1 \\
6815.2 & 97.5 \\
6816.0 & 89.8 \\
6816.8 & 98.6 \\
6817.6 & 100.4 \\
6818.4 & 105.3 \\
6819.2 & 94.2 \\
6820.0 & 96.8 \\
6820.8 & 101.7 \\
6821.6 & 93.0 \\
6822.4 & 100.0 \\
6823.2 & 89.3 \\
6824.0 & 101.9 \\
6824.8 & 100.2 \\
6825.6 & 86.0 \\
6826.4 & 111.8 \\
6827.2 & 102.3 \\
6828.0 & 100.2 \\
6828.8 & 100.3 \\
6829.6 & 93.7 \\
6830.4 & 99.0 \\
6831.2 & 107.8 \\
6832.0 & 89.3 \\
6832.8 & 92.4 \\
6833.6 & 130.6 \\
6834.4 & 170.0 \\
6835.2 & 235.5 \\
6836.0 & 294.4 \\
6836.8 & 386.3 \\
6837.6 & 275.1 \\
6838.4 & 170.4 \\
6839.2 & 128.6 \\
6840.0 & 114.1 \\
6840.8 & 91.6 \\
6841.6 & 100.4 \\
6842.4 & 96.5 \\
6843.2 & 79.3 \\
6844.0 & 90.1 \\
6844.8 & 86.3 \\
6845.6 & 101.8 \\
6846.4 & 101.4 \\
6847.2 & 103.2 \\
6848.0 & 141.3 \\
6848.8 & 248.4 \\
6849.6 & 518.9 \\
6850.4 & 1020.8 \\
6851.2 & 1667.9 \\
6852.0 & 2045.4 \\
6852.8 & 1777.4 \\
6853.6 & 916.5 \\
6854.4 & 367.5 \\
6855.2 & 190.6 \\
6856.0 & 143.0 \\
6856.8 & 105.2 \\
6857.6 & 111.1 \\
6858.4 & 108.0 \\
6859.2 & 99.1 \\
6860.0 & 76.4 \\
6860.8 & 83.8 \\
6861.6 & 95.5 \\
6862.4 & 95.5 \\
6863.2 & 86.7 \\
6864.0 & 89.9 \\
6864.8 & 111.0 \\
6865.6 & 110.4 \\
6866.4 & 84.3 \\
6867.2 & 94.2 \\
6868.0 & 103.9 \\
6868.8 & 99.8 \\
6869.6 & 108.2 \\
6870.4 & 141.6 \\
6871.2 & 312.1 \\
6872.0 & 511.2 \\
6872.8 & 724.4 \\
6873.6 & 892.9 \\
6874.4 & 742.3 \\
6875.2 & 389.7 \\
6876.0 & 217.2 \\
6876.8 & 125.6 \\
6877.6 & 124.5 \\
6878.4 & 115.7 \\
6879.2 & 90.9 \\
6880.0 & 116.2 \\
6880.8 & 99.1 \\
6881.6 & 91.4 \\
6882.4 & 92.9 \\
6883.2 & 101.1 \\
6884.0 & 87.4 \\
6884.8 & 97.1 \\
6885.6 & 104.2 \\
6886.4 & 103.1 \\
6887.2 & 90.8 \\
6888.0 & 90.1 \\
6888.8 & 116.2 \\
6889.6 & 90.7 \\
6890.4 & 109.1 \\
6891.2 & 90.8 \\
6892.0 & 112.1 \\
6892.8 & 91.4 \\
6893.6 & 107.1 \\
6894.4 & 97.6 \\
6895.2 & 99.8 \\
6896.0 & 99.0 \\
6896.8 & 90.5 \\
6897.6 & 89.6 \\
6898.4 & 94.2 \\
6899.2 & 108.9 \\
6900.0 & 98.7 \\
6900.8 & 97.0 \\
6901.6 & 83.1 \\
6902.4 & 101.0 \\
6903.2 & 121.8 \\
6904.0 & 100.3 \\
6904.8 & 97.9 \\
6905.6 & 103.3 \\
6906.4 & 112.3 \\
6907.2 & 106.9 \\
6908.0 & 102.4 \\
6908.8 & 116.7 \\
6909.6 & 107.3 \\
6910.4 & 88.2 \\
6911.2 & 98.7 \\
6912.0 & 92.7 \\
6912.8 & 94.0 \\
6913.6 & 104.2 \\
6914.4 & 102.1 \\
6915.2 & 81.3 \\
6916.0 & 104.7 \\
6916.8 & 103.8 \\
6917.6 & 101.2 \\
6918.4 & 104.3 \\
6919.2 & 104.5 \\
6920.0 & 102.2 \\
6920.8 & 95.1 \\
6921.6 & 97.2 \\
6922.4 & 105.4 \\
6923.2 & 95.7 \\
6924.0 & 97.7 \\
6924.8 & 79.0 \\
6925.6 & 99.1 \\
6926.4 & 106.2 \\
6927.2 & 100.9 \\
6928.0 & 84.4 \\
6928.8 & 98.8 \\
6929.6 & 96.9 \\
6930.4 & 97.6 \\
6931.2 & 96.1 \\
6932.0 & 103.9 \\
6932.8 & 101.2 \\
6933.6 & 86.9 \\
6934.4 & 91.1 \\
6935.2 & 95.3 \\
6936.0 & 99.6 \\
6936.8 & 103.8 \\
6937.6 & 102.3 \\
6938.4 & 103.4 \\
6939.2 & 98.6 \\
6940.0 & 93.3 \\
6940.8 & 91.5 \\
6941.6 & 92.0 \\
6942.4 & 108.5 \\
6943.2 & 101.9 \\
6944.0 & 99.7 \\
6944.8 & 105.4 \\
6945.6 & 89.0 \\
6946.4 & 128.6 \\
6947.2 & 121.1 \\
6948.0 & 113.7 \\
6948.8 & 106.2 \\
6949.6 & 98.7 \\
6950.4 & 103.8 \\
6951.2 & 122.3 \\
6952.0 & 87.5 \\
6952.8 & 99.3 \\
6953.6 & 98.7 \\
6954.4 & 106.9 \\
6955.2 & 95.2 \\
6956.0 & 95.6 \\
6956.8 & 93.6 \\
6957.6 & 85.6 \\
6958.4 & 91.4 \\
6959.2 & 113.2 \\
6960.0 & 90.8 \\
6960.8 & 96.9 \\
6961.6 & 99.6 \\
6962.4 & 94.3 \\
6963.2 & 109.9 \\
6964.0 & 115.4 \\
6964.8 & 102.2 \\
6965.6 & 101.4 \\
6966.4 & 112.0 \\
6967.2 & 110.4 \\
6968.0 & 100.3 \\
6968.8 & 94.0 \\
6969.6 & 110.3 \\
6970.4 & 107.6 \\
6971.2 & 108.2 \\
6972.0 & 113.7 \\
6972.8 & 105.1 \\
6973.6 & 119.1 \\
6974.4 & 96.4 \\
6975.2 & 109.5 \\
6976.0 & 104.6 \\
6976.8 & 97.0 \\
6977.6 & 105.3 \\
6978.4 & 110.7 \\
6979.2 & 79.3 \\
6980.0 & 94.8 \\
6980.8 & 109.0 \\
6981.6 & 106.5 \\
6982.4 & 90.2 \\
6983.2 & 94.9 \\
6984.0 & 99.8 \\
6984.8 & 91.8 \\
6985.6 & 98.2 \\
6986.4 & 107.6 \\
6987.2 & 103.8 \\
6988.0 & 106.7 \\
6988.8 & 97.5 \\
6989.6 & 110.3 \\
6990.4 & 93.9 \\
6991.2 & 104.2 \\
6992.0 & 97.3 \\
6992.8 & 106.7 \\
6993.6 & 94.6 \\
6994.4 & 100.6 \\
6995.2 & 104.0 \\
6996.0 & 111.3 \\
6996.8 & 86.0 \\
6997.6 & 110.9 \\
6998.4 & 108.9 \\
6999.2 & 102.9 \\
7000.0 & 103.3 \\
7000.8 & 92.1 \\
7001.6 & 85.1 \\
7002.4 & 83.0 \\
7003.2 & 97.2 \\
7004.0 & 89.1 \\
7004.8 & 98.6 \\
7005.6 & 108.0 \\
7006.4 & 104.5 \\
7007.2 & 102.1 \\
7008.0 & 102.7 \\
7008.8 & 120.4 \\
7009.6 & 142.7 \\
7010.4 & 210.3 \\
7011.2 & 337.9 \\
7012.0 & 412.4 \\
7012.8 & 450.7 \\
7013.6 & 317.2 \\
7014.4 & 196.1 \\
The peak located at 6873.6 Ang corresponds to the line [N II] 6583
